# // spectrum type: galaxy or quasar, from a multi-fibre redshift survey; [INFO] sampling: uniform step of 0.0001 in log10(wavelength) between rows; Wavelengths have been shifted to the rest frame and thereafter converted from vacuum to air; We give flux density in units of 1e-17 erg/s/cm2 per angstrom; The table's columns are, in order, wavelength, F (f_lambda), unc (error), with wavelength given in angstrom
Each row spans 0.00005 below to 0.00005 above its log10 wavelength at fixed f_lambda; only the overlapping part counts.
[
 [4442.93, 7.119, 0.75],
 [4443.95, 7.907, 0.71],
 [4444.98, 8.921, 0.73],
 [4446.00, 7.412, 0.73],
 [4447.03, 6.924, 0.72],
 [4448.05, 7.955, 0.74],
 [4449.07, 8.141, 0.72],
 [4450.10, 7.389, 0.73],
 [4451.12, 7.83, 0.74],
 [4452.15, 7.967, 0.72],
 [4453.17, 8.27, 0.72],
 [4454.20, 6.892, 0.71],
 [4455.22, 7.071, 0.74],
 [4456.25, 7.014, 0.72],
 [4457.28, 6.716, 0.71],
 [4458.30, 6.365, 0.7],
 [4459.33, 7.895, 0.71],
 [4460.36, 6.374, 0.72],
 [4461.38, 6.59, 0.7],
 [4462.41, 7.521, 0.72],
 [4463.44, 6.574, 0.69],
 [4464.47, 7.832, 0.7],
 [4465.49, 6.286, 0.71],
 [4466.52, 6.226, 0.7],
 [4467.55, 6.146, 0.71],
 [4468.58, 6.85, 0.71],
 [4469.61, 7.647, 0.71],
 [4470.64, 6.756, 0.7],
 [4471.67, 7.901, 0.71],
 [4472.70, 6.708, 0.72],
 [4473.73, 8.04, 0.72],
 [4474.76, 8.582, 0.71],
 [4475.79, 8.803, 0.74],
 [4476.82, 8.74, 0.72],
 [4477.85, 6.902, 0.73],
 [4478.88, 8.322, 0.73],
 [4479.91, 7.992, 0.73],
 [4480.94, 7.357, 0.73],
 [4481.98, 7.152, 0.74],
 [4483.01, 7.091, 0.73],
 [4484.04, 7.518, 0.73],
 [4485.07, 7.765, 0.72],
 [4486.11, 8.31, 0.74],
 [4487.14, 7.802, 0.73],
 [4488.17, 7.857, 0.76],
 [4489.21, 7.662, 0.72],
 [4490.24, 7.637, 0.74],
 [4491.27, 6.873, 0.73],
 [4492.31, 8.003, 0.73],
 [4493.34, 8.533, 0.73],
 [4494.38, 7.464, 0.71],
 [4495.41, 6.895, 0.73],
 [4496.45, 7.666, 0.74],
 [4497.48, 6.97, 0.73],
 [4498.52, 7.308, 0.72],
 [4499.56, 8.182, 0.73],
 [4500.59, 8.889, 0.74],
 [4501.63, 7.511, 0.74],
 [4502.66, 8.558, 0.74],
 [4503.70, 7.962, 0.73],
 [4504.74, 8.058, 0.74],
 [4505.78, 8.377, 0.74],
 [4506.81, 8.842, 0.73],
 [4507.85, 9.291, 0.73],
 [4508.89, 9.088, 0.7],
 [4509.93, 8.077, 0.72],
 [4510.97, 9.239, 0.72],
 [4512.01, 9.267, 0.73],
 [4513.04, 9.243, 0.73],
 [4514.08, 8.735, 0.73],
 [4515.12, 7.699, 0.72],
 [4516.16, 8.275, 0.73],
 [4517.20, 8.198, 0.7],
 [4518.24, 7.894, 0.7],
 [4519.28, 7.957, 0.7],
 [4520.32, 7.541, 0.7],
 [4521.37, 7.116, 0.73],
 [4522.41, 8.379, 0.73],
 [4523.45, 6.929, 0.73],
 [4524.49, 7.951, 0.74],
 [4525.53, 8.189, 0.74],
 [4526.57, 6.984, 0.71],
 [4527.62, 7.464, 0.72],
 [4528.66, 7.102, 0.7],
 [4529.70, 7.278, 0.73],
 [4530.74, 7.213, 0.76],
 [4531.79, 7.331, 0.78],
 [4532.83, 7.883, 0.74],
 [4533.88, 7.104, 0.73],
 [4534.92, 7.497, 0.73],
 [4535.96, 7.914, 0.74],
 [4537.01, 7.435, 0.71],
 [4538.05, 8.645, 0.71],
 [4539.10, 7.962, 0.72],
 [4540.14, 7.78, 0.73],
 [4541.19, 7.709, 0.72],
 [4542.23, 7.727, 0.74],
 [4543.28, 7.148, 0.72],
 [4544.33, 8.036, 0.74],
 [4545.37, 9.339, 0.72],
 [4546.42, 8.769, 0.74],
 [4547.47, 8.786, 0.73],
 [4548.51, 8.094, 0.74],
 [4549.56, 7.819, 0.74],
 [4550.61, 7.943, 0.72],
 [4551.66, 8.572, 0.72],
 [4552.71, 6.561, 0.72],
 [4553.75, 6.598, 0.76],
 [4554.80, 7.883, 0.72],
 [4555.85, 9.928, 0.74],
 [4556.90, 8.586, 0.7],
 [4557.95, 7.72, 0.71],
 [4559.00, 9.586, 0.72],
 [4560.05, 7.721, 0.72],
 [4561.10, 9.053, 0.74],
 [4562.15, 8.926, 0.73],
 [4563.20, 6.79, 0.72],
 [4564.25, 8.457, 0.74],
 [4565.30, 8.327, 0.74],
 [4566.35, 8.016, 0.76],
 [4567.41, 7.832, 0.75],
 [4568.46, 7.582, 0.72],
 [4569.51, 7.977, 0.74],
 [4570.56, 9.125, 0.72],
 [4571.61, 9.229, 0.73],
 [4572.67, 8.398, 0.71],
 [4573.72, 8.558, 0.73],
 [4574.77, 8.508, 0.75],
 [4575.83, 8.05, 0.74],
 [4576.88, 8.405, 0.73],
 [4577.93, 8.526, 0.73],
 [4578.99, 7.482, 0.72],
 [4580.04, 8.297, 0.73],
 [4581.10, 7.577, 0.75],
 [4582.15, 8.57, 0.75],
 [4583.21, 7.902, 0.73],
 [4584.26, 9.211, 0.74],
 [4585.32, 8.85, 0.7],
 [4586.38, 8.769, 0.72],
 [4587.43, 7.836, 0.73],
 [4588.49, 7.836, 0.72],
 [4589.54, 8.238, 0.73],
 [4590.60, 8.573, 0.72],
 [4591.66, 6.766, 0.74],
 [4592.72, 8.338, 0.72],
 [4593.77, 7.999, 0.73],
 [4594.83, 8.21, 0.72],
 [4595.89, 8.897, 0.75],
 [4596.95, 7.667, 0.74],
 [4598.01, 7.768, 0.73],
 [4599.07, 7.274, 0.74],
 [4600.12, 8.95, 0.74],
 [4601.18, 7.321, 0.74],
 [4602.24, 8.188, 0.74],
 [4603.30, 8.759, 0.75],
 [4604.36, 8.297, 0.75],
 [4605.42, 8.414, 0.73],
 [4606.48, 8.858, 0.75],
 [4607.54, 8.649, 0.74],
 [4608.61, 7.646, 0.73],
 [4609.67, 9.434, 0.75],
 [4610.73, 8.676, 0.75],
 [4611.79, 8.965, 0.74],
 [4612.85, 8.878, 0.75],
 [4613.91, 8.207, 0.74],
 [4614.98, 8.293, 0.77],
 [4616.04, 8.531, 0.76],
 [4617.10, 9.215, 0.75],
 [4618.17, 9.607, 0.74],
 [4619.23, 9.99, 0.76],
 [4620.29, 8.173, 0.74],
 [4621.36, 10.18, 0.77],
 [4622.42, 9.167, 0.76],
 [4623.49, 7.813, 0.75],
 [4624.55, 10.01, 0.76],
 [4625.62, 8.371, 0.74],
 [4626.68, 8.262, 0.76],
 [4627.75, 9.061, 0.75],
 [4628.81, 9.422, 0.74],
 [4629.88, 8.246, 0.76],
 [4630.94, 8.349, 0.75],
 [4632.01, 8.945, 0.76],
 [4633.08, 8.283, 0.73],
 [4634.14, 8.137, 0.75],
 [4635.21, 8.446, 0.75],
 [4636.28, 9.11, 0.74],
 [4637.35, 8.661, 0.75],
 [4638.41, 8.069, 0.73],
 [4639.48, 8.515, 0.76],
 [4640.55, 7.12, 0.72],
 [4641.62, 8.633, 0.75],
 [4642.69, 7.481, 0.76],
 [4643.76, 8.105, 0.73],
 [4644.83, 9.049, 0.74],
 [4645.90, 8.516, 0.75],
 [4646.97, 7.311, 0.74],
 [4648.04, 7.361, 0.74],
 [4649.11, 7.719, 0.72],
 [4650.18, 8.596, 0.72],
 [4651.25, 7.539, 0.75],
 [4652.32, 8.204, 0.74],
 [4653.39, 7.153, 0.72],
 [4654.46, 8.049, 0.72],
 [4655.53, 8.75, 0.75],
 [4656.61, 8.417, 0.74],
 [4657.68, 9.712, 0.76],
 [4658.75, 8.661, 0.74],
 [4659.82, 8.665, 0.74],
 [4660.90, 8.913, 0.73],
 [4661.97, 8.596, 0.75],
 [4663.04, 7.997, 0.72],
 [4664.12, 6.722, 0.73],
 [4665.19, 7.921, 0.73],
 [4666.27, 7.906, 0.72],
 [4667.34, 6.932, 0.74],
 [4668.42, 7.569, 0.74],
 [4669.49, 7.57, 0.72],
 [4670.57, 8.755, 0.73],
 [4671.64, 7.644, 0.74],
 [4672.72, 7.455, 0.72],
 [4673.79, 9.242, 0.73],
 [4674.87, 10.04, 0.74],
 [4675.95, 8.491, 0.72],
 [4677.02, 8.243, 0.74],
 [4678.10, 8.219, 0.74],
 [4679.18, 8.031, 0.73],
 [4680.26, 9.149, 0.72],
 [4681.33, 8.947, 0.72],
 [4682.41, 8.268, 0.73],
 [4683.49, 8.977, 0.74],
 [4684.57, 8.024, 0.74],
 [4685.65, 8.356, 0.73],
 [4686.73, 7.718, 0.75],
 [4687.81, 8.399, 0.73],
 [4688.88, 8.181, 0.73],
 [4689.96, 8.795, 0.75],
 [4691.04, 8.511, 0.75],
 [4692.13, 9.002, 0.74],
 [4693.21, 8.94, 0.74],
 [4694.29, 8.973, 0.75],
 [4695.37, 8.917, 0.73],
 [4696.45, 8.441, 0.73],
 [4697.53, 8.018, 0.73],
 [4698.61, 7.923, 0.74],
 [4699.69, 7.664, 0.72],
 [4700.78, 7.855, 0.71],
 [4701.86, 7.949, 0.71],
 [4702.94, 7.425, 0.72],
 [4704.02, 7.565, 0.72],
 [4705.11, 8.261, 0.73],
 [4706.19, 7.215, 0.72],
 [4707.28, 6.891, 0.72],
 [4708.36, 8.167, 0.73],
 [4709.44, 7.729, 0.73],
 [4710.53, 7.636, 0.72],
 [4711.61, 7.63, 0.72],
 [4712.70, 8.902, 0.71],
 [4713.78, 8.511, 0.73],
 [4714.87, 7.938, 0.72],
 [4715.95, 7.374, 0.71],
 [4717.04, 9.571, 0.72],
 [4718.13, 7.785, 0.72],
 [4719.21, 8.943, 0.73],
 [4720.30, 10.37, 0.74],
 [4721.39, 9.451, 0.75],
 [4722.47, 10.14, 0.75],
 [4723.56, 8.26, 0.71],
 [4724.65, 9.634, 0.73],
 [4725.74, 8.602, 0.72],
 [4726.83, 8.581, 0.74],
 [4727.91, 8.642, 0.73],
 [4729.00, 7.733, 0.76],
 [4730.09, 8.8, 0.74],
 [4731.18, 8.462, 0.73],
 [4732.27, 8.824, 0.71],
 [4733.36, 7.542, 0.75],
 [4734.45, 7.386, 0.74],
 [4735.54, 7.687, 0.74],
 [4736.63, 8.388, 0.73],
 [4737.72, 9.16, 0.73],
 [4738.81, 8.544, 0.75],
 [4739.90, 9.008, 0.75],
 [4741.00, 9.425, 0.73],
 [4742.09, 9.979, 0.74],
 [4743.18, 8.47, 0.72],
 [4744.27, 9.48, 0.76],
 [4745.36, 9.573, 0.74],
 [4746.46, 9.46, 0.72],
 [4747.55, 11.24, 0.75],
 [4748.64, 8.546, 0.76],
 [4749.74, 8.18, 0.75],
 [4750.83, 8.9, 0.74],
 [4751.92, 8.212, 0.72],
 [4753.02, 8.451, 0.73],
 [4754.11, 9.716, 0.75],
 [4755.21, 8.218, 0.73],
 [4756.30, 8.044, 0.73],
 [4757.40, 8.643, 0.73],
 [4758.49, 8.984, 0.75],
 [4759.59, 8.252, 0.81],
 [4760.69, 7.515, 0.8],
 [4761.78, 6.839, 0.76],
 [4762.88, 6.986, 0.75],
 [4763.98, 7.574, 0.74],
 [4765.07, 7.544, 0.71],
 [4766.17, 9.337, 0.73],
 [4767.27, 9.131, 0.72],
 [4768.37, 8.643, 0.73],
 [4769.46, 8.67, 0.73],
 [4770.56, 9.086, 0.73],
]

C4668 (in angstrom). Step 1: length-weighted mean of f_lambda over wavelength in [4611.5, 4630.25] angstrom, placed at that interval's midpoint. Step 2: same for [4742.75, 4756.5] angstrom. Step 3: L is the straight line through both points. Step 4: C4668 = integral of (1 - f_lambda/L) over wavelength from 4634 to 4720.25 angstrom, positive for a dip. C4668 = 7.0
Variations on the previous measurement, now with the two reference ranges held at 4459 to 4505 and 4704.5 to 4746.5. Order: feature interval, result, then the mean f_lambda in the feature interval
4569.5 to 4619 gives -2.35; 8.39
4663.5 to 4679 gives 0.52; 8.05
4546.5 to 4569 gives -0.82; 8.14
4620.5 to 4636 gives -1.15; 8.75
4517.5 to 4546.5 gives 0.15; 7.71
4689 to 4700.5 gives -0.09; 8.48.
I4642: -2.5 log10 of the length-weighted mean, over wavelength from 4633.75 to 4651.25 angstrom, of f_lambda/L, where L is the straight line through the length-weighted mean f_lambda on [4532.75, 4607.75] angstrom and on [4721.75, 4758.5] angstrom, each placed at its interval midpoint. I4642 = 0.04 mag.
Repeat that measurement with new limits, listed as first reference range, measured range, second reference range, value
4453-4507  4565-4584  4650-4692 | -0.047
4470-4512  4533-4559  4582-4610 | 0.012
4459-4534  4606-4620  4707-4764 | -0.089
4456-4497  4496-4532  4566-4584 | -0.041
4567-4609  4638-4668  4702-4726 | 0.028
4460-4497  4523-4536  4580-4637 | 0.062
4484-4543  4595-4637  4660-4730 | -0.062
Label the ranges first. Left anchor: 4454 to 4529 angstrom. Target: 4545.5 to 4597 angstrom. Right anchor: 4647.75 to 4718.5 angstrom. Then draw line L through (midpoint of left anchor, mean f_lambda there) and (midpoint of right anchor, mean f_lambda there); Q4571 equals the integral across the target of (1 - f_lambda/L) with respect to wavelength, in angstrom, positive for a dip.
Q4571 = -2.2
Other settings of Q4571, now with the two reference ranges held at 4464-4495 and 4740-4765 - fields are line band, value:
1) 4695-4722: 0.99 angstrom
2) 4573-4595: -0.66 angstrom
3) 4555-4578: -1.48 angstrom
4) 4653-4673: 0.49 angstrom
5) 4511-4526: -0.82 angstrom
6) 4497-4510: -1.01 angstrom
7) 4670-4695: -0.50 angstrom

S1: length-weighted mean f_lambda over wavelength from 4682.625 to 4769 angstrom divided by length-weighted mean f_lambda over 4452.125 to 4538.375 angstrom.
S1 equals 1.1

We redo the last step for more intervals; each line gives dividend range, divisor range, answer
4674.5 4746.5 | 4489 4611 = 1.05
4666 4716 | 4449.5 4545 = 1.06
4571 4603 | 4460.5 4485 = 1.12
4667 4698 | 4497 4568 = 1.05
